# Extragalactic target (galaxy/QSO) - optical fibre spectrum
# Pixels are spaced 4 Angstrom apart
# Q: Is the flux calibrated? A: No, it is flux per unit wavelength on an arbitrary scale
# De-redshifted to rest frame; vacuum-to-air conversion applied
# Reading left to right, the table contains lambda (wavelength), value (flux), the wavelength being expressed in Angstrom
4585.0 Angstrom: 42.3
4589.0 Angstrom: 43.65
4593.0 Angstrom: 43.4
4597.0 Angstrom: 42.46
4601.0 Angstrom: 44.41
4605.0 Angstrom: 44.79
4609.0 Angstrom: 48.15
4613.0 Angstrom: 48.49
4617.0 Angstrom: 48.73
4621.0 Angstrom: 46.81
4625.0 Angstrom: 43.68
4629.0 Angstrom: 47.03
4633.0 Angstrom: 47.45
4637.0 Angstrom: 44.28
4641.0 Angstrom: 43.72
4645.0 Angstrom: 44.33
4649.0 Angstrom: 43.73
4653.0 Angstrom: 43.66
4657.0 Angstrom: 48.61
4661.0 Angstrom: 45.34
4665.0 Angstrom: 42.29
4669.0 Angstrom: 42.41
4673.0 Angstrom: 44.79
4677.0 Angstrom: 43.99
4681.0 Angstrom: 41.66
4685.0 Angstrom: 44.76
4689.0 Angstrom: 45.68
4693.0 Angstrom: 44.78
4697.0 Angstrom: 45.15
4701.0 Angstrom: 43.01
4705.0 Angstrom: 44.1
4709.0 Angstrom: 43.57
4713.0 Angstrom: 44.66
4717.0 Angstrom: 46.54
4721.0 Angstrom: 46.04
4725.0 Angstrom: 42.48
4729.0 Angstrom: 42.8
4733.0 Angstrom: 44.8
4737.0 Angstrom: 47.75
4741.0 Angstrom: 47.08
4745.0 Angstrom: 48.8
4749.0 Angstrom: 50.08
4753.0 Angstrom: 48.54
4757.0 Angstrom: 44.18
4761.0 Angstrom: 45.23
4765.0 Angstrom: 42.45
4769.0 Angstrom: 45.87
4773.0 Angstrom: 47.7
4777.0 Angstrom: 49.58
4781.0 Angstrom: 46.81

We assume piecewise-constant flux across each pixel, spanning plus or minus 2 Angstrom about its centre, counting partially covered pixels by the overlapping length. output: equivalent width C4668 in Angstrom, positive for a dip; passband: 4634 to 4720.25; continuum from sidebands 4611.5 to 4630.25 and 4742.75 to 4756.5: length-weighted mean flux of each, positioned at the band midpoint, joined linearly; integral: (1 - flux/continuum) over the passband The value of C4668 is 5.8 Angstrom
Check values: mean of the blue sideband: 46.9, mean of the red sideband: 48.6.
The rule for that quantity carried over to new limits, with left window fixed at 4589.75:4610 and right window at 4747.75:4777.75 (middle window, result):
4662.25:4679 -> 0.69 Angstrom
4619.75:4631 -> -0.26 Angstrom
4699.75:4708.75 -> 0.42 Angstrom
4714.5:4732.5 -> 0.59 Angstrom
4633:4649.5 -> 0.18 Angstrom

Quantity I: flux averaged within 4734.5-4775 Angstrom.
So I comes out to 46.7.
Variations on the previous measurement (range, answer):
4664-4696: 43.9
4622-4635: 46.1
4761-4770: 44.2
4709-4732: 44.4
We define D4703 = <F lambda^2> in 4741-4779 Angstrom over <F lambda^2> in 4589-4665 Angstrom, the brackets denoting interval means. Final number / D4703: 1.1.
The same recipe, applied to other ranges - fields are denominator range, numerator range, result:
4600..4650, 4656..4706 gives 0.99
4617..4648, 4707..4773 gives 1.05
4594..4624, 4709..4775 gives 1.05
